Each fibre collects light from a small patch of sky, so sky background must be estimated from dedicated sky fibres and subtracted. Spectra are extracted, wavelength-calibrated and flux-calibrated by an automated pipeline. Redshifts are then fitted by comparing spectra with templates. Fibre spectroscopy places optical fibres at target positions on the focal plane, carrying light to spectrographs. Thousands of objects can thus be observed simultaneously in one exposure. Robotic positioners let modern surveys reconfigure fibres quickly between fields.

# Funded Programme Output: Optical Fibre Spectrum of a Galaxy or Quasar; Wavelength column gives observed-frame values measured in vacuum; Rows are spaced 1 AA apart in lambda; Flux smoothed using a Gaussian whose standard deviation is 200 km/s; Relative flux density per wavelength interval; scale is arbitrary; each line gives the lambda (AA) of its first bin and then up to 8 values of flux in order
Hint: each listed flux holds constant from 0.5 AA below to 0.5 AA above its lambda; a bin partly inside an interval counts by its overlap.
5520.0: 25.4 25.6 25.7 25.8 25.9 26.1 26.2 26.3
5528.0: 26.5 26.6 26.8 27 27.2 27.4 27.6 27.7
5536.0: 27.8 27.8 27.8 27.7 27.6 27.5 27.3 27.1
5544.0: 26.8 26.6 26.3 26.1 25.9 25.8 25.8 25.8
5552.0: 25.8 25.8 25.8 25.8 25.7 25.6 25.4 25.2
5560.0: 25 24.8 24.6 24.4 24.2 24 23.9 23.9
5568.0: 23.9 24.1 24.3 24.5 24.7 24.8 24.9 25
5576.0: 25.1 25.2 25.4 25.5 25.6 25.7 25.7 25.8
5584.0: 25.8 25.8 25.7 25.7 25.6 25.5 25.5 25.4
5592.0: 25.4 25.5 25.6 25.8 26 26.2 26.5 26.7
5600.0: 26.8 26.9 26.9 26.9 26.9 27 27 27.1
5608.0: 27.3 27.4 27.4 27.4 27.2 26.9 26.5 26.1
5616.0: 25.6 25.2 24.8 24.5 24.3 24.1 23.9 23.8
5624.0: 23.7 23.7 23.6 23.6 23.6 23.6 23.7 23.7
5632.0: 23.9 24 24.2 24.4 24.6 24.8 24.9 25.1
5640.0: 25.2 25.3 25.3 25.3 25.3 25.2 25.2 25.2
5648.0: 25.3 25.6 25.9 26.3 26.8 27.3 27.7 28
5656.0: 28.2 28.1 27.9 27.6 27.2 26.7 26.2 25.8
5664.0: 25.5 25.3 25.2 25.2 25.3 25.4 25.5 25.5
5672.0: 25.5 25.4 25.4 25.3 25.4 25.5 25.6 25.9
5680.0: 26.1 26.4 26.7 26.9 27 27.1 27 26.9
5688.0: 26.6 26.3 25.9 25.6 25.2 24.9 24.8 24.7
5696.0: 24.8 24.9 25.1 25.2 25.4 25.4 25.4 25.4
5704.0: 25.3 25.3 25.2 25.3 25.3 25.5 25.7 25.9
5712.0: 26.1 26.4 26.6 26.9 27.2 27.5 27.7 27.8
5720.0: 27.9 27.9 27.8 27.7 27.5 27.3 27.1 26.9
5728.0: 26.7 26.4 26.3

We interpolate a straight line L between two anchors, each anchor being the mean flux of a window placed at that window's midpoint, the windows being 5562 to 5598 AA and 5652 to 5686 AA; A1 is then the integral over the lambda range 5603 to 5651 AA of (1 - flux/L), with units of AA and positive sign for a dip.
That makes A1 1.0 AA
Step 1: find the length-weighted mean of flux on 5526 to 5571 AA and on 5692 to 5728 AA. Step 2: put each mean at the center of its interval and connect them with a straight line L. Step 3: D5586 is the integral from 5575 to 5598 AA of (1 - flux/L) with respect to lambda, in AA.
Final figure 0.37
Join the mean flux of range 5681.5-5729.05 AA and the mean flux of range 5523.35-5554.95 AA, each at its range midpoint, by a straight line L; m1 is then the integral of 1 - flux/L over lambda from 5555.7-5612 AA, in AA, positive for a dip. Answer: 2.0 AA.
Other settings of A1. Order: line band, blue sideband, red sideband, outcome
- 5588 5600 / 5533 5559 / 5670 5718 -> 0.2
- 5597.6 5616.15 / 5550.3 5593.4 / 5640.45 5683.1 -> -1.0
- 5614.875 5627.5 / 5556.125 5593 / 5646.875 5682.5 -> 0.6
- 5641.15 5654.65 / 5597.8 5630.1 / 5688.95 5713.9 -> -0.2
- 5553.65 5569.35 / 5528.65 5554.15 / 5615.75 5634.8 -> 0.8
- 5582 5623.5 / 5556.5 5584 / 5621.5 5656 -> -1.8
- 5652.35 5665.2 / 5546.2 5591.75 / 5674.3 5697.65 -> -0.7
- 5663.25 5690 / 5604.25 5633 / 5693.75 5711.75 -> -0.7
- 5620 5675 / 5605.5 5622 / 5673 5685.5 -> 1.6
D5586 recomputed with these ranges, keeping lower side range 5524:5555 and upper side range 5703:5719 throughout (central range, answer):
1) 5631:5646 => 0.9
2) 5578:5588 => 0.3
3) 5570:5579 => 0.6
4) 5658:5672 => 0.2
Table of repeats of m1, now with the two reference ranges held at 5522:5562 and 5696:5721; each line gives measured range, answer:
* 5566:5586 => 1.00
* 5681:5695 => -0.05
